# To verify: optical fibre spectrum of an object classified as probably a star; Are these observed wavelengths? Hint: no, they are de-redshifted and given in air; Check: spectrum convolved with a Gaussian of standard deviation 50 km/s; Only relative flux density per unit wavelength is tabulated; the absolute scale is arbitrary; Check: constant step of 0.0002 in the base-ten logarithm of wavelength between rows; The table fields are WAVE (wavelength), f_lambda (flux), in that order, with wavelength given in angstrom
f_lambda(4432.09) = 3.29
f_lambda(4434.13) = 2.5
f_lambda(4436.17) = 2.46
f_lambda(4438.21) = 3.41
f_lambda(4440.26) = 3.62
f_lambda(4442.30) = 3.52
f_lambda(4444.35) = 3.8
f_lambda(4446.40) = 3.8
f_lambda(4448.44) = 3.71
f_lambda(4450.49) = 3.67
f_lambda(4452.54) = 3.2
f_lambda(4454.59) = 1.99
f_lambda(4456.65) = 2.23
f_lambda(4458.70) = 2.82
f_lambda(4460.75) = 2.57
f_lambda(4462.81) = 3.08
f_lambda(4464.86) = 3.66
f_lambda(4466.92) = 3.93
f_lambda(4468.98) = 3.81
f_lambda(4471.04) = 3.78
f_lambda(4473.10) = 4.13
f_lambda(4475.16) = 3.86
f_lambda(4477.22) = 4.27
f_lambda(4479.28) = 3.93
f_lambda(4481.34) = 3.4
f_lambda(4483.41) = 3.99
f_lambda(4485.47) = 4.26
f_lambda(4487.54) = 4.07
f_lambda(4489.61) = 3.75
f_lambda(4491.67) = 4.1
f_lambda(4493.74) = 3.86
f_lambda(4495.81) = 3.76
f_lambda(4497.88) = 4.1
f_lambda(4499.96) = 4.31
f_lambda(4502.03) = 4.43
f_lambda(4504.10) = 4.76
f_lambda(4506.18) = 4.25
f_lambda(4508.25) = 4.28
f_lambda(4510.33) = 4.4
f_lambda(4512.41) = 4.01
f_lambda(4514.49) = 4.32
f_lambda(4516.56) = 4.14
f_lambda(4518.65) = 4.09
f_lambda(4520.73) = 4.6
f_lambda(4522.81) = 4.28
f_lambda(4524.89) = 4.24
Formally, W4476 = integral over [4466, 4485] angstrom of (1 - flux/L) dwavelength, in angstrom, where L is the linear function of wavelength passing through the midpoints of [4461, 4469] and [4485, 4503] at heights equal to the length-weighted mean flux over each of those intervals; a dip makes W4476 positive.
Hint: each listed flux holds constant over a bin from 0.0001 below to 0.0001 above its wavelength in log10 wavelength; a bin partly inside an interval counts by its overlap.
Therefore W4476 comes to -1.1 angstrom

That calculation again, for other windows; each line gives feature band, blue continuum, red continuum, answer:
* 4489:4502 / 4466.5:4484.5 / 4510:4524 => 0.16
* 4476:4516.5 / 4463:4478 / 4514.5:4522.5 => -0.26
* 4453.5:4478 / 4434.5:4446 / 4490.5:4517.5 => 2.43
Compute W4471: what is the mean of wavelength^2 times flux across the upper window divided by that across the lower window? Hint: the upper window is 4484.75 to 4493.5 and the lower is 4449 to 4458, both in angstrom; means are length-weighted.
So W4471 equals 1.4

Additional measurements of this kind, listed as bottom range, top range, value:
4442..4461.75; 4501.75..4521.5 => 1.42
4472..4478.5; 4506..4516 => 1.06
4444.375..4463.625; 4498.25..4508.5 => 1.47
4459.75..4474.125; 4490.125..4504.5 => 1.18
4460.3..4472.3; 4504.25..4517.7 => 1.23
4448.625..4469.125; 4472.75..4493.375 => 1.30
